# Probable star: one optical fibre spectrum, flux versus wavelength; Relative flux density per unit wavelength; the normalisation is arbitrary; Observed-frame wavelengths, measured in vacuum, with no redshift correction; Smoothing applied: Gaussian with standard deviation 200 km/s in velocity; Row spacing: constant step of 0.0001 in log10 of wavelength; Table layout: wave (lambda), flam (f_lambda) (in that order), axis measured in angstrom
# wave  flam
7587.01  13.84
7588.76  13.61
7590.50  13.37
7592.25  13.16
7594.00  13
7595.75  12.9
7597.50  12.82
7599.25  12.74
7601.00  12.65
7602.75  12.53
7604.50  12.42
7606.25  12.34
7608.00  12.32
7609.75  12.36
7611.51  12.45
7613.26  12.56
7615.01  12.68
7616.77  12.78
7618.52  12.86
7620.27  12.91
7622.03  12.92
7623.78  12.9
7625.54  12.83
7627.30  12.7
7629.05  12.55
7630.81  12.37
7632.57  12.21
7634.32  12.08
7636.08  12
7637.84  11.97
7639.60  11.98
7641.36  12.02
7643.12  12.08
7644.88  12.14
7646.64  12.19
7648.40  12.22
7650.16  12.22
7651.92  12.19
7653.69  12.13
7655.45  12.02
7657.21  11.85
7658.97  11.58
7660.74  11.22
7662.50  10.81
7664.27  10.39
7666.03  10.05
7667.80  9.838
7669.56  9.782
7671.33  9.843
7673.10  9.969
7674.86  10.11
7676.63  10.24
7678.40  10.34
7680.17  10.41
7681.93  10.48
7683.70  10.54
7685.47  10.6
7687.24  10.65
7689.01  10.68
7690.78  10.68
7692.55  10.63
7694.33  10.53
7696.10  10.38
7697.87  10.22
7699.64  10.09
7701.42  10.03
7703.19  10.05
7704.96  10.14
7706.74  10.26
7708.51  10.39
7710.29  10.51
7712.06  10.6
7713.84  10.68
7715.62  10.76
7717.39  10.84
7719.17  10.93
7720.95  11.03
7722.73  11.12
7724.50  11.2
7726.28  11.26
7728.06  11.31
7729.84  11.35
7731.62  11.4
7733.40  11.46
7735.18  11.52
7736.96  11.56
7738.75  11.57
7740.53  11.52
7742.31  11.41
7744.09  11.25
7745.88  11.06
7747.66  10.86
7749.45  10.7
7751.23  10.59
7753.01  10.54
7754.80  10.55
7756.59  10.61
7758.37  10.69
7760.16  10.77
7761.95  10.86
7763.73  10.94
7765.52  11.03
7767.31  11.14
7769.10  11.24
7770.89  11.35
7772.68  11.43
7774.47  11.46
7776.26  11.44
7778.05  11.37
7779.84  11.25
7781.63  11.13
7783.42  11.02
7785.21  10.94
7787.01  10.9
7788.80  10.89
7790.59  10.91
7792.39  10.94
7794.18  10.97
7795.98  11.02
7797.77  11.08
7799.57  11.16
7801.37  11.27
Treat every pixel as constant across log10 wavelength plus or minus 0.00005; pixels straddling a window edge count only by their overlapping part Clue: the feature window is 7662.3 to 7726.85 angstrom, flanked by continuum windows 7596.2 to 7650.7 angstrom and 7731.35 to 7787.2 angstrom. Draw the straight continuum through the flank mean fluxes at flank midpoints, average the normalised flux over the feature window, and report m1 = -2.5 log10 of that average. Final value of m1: 0.13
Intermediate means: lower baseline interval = 12.5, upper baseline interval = 11.1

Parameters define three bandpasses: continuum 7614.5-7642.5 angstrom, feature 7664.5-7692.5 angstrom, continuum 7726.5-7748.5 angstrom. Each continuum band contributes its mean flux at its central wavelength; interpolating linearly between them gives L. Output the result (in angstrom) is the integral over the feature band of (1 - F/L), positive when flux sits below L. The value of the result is 3.9 angstrom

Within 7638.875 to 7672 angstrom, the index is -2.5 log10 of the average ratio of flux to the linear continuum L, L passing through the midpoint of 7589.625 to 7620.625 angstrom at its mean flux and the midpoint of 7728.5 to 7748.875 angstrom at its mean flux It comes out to 0.07 mag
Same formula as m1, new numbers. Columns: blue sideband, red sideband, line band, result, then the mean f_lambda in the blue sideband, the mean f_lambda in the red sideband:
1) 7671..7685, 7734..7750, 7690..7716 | 0.029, 10.3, 11.3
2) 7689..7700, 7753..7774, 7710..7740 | -0.046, 10.5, 11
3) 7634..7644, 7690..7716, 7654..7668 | 0.037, 12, 10.4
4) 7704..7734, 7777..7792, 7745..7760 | 0.027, 10.9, 11.1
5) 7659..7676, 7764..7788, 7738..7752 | -0.018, 10.3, 11.2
